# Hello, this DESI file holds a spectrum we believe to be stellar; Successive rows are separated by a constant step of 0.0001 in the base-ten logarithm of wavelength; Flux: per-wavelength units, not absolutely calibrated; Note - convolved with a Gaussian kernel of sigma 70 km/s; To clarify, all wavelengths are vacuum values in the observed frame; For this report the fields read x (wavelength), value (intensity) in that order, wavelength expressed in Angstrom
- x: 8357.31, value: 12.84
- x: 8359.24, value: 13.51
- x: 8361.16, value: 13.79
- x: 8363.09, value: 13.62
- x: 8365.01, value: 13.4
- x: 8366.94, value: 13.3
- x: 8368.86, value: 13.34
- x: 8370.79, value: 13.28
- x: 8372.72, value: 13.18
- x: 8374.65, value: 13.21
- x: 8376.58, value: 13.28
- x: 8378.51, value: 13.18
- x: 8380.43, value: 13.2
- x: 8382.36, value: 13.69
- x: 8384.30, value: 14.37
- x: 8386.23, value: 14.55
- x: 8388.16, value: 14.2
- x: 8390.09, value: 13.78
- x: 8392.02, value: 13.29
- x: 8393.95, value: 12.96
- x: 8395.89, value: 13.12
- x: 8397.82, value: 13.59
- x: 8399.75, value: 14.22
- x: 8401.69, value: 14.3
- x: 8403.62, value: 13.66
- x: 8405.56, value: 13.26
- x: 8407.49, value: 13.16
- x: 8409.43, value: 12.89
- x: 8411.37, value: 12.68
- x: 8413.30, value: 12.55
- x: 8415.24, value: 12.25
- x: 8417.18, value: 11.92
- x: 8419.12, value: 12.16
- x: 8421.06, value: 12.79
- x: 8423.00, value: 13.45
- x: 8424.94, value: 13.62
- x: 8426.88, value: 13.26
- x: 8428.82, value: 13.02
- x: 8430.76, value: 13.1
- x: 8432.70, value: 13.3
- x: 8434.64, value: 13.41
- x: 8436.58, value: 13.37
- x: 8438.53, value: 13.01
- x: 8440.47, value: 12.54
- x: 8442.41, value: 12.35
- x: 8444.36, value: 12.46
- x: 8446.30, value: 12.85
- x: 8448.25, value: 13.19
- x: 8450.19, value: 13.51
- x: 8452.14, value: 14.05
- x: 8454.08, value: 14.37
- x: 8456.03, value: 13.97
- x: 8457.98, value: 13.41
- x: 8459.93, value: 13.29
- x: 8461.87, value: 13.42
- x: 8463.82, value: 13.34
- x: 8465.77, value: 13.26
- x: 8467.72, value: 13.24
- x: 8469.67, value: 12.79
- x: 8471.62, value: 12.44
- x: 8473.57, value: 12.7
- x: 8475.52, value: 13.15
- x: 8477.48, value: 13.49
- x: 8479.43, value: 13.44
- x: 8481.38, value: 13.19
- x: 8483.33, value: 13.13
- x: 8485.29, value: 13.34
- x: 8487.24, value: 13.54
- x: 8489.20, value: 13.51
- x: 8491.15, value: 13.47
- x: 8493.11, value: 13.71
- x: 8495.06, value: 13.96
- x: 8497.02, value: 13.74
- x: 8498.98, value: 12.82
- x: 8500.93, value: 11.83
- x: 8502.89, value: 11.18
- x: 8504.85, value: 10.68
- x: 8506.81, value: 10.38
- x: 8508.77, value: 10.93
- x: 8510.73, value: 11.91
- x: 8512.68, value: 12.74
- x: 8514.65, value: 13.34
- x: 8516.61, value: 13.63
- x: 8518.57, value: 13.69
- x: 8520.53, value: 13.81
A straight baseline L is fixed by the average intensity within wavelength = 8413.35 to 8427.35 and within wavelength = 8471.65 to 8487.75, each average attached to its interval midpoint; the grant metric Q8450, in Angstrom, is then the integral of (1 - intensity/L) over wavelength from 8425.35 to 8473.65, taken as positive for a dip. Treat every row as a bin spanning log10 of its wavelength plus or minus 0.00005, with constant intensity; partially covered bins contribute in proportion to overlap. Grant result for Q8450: -0.9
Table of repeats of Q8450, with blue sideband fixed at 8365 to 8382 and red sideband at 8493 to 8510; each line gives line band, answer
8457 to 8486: -2.0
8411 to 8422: 0.4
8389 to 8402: -0.5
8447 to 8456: -0.9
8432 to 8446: -0.3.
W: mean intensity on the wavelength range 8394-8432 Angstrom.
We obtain 13.1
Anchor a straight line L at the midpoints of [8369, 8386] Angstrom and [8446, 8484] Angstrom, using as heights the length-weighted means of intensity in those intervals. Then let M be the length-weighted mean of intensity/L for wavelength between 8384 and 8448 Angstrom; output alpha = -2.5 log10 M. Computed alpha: 0.018 mag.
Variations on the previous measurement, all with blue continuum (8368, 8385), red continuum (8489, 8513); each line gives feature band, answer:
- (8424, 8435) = -0.03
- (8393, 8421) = 0.01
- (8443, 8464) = -0.06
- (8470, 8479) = -0.03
